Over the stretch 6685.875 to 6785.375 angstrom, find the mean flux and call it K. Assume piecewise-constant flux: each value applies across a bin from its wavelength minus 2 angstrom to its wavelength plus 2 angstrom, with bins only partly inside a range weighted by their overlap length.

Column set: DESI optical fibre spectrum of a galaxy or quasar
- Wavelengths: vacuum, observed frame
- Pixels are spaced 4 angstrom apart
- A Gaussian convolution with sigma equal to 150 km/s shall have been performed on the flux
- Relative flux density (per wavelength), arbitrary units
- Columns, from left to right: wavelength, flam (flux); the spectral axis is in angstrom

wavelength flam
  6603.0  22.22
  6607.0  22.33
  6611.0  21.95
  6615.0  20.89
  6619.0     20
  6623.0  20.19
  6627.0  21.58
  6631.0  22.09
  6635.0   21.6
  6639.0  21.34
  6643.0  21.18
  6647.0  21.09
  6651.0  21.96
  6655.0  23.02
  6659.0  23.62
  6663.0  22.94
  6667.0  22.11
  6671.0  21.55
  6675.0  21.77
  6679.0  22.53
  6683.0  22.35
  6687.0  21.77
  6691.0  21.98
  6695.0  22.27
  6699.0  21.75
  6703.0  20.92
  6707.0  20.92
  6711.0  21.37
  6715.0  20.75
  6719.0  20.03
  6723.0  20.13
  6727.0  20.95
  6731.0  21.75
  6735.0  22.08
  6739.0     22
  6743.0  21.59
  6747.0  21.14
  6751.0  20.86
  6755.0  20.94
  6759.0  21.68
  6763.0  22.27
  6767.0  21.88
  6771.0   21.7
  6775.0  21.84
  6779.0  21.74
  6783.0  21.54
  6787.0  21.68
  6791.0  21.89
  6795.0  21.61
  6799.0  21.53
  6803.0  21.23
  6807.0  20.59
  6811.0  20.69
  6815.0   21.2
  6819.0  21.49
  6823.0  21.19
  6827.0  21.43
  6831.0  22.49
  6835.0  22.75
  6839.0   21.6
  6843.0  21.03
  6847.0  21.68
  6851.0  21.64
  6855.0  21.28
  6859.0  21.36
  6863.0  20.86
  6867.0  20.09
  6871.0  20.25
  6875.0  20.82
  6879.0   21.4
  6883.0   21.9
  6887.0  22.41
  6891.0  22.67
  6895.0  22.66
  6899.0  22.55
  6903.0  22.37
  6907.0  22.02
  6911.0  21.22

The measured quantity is 21.4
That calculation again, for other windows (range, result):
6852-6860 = 21.4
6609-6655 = 21.3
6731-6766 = 21.6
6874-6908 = 22.1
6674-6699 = 22.1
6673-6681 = 22.1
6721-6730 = 20.7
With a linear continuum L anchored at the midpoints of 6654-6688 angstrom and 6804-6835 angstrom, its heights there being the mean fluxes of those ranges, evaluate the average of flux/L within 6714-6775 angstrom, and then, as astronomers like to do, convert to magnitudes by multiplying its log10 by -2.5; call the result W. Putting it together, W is 0.03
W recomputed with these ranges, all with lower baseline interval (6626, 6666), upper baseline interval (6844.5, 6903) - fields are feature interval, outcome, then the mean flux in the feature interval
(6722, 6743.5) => 0.02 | 21.5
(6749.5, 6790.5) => 0.01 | 21.6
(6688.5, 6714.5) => 0.02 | 21.5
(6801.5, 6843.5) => 0.01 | 21.4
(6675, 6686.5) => -0.01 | 22.2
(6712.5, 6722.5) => 0.08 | 20.4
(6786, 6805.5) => 0.01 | 21.6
